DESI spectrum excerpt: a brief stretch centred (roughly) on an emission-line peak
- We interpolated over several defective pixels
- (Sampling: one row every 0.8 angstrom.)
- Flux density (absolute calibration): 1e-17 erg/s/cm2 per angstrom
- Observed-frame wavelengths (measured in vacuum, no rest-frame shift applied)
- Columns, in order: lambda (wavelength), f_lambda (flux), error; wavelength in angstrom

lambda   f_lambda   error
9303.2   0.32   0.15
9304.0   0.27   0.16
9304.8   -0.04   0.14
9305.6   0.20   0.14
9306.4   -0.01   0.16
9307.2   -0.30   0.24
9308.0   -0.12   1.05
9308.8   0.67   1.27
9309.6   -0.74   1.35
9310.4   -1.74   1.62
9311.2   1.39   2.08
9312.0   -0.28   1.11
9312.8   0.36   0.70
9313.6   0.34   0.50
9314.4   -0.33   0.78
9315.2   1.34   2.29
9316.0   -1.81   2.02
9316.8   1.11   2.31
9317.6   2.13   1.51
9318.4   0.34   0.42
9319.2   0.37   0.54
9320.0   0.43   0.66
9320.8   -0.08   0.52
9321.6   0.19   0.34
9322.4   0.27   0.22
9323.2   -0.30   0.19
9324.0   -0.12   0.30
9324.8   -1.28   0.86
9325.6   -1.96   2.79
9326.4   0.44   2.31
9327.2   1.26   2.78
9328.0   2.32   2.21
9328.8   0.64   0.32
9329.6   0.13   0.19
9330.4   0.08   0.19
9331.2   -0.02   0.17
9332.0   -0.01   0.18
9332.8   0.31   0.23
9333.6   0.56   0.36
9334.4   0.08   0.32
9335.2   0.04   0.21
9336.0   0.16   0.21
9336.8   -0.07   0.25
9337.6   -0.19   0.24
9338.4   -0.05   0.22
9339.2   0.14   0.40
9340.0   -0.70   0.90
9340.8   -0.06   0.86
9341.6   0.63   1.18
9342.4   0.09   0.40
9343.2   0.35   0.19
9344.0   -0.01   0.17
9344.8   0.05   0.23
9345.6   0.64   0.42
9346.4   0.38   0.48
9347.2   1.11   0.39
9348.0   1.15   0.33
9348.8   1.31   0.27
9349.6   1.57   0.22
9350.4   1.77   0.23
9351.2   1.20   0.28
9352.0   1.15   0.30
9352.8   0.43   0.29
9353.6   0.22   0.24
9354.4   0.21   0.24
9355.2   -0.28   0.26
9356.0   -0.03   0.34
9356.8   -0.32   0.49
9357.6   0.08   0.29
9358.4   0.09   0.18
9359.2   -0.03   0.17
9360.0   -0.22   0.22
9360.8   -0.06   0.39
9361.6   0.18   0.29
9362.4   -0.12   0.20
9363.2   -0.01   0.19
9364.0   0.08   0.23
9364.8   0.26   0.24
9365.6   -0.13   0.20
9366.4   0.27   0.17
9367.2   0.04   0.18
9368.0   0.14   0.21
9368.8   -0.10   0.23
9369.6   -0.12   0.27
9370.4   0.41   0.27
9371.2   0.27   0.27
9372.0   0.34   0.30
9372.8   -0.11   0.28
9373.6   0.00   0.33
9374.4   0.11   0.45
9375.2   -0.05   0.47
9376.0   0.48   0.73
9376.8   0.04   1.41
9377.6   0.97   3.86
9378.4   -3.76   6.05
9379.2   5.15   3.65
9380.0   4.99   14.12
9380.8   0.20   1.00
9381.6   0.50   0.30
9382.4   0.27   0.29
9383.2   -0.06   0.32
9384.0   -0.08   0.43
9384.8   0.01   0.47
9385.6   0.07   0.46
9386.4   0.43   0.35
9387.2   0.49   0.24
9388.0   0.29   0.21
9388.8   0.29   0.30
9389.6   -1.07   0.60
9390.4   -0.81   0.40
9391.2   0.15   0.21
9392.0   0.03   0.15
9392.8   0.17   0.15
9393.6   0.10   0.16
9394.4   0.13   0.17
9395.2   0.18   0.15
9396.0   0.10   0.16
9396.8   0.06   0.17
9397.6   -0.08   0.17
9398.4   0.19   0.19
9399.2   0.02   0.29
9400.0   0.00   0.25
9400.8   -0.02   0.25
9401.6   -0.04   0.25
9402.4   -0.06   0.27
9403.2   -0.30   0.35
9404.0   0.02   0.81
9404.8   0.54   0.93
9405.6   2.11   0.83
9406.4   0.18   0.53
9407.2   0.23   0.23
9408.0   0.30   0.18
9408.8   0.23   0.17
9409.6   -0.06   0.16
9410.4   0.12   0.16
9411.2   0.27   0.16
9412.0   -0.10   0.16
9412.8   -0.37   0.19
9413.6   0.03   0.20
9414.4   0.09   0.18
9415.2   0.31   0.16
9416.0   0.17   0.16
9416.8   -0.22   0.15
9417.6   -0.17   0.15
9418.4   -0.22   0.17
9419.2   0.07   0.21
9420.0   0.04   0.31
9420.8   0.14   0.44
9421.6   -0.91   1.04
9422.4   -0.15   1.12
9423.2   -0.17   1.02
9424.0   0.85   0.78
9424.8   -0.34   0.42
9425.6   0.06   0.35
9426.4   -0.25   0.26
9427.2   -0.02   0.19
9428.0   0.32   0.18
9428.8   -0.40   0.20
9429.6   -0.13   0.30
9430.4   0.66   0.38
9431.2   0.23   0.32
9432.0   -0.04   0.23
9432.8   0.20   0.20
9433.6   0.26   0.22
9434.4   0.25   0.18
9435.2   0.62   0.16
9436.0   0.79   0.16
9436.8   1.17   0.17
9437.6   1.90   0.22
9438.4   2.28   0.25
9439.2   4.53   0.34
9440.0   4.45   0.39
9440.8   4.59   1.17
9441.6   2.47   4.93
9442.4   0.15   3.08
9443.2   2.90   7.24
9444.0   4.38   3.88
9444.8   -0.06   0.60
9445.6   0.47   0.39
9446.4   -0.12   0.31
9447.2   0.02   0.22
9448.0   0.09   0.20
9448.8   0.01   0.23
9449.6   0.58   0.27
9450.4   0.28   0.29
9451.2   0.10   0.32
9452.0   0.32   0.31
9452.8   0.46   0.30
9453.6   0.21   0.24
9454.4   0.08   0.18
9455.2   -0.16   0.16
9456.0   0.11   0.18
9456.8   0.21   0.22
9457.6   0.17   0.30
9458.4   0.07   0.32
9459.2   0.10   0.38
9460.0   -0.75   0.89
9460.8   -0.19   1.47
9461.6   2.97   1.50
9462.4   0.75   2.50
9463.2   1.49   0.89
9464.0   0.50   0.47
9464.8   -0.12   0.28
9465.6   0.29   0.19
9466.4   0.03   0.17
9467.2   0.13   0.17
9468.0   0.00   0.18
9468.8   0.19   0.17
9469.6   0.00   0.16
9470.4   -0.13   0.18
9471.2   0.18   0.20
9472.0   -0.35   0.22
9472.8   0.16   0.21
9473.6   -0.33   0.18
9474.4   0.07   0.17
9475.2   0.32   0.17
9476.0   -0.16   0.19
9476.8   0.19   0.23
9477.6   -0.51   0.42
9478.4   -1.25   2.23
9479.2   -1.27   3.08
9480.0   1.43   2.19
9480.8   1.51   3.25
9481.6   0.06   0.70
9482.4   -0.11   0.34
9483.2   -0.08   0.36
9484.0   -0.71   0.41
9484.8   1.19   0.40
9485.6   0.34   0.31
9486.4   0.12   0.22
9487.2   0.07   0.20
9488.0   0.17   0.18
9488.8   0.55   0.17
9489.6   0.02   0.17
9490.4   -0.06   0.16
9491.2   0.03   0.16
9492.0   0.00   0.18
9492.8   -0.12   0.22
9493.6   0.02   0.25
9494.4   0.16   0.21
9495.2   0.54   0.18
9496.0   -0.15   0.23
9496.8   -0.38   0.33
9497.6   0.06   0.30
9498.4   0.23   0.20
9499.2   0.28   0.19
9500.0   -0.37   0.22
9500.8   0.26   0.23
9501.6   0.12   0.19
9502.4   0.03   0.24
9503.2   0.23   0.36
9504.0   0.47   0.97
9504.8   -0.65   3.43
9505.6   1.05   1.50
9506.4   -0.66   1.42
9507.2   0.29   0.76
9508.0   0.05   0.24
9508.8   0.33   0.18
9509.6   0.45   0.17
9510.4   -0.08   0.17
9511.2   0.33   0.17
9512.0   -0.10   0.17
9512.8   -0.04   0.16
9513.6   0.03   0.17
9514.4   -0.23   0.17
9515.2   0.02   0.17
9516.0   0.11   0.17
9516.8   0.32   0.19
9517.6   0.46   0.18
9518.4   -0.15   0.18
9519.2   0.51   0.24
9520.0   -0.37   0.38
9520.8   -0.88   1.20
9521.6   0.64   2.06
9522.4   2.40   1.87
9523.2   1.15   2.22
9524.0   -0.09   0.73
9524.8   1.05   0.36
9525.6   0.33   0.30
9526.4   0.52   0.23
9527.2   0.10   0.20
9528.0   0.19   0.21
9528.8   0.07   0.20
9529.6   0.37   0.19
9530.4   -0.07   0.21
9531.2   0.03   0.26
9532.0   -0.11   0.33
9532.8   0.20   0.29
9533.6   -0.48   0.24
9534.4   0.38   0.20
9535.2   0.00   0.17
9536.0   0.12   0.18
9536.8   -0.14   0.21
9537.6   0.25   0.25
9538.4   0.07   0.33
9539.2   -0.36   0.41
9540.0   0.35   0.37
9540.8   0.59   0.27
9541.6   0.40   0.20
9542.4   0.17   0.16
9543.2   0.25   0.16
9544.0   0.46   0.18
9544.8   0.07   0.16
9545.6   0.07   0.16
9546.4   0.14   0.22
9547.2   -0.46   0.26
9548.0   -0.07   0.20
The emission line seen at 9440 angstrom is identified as [O III] 5007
